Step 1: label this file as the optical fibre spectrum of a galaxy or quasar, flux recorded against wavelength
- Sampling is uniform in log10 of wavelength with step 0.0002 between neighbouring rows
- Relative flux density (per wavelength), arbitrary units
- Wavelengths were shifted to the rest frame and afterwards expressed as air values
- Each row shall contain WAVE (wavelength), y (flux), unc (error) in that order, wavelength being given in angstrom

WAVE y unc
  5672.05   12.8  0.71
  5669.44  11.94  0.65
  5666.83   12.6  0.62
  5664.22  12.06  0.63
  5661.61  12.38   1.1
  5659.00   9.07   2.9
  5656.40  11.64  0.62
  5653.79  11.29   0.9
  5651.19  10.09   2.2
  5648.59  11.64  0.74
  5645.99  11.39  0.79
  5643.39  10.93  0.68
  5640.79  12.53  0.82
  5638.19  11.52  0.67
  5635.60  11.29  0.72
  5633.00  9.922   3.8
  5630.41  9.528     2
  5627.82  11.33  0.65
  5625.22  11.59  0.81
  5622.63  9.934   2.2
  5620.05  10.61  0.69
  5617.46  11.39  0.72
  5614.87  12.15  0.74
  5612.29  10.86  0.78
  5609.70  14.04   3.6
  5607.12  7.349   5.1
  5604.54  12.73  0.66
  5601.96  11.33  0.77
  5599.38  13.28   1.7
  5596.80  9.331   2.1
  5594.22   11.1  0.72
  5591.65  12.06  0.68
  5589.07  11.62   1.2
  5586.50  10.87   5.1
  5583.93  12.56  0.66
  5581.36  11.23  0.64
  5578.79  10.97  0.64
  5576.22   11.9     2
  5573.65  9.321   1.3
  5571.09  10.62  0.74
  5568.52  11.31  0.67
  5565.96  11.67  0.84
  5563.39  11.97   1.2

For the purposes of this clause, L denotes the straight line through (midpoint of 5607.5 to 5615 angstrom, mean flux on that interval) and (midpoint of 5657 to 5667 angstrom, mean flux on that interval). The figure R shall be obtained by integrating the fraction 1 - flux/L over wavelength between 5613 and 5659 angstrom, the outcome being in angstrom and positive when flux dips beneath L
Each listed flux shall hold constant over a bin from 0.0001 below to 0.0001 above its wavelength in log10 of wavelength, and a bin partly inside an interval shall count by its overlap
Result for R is 2.2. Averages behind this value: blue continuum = 11.8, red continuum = 11.4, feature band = 11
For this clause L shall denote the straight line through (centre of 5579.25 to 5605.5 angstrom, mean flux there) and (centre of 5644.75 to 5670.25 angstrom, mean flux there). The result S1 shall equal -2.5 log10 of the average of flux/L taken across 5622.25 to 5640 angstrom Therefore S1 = 0.06 mag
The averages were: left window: 11.6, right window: 11.4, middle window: 10.8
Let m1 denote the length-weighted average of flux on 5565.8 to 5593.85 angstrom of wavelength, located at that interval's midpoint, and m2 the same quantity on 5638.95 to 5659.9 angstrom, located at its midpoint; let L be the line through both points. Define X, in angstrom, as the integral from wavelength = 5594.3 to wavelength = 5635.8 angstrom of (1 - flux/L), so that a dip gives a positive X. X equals 0.6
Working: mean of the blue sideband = 11.3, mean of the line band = 11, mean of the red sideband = 11.1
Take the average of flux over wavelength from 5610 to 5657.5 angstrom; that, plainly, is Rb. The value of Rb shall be 11.1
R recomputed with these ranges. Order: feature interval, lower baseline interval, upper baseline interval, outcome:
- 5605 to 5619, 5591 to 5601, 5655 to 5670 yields 0.25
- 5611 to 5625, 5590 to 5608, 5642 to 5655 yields 0.09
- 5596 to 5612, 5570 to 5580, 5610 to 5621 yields -0.12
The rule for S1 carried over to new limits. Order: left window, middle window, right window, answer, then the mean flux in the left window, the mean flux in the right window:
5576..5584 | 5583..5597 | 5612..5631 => 0.00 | 11.5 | 11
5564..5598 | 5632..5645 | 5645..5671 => 0.01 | 11.1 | 11.4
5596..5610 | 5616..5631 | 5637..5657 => 0.05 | 11.2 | 11.4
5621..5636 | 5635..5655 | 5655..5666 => -0.04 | 10.6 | 11.3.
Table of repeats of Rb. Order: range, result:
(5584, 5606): 11.6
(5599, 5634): 11.1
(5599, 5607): 11.6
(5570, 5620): 11.3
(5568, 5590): 11.1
